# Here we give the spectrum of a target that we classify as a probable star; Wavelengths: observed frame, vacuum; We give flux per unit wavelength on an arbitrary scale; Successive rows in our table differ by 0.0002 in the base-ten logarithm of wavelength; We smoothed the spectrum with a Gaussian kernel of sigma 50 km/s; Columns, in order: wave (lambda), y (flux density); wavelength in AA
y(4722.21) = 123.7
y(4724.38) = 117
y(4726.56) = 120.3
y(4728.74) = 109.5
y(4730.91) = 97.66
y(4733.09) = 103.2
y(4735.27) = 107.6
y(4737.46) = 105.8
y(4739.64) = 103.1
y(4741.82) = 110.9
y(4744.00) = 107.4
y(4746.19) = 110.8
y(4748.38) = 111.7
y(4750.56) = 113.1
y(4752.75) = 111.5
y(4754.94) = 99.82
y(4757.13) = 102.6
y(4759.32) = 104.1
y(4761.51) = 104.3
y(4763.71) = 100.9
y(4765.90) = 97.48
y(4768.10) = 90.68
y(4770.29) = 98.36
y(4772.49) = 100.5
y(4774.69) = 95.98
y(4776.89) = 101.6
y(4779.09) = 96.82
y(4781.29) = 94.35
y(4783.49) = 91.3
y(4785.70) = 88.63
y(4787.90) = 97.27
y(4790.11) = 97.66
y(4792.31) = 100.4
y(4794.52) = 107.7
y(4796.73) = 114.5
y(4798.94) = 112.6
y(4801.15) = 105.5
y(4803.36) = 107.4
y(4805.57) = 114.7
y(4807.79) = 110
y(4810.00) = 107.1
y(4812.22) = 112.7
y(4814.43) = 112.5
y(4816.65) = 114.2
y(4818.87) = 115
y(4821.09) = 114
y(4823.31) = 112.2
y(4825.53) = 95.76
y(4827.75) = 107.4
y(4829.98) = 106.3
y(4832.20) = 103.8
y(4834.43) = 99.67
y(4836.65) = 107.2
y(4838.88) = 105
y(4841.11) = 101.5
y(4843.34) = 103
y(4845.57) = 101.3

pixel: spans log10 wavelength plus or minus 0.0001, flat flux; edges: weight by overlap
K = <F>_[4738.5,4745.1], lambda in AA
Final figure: 107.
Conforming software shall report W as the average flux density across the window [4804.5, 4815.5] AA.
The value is 111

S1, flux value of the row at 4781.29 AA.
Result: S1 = 94.35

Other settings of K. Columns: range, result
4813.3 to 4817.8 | 113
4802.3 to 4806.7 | 111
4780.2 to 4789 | 92.9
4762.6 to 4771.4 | 96.8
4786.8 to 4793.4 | 98.5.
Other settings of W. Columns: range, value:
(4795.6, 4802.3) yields 111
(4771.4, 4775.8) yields 98.2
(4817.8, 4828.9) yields 109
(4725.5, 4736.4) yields 108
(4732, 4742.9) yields 106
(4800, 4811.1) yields 109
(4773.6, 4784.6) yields 96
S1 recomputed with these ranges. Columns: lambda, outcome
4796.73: 114.5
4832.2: 103.8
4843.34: 103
